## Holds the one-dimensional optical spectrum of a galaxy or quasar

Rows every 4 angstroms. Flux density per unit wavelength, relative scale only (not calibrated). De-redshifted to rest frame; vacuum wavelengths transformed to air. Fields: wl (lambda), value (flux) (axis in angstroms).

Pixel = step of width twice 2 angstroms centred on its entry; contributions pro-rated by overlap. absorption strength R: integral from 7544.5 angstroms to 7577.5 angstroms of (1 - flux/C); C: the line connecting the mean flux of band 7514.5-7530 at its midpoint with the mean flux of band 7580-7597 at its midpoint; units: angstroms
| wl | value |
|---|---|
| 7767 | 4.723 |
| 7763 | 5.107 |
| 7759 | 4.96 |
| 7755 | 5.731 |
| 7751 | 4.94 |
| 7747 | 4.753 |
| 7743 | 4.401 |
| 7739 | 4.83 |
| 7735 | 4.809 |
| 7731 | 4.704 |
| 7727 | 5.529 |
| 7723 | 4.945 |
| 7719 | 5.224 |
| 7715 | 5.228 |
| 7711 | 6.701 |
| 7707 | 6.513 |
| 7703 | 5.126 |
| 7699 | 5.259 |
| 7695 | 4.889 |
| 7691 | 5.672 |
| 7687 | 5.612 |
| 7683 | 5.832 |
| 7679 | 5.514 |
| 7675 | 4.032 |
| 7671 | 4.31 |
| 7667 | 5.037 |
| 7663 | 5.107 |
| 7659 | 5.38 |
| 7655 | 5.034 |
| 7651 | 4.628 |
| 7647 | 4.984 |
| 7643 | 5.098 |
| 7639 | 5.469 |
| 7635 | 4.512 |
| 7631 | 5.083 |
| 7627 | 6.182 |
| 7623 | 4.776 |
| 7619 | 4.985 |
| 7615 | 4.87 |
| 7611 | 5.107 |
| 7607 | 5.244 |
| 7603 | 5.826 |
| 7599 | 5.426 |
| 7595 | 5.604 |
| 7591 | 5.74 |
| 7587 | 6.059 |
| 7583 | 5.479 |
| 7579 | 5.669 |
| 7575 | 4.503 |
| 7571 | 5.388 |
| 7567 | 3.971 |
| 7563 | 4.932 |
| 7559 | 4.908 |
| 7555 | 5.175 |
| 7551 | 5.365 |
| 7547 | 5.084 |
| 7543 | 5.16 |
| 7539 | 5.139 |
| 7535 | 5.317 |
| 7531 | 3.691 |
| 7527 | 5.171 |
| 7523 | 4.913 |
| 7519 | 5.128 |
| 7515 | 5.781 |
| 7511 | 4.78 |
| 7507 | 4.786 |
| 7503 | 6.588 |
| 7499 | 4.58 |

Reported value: 3.17 angstroms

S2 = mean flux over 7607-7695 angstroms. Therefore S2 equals 5.1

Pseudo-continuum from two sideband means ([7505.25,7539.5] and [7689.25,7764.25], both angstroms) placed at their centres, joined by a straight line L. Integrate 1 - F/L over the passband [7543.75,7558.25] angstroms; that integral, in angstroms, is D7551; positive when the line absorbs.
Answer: -0.5 angstroms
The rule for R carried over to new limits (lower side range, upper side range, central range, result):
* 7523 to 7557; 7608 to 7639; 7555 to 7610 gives -2.4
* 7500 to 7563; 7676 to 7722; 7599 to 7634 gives 0.6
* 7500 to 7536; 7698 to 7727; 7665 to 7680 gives 2.2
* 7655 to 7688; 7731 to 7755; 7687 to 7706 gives -1.3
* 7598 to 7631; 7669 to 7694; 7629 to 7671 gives 1.7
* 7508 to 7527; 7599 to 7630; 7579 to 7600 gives -1.7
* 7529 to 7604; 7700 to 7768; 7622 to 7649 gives 0.1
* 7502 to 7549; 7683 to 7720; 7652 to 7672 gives 1.8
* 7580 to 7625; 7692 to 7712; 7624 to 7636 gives 0.4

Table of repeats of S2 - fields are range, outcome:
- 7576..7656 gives 5.28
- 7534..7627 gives 5.23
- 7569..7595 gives 5.48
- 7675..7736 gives 5.4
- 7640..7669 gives 5.05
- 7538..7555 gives 5.19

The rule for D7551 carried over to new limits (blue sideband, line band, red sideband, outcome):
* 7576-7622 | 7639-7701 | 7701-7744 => 2.8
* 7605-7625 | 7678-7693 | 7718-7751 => -2.2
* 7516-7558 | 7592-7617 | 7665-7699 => -1.4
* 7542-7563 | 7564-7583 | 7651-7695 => 0.6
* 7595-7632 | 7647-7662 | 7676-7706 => 1.0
